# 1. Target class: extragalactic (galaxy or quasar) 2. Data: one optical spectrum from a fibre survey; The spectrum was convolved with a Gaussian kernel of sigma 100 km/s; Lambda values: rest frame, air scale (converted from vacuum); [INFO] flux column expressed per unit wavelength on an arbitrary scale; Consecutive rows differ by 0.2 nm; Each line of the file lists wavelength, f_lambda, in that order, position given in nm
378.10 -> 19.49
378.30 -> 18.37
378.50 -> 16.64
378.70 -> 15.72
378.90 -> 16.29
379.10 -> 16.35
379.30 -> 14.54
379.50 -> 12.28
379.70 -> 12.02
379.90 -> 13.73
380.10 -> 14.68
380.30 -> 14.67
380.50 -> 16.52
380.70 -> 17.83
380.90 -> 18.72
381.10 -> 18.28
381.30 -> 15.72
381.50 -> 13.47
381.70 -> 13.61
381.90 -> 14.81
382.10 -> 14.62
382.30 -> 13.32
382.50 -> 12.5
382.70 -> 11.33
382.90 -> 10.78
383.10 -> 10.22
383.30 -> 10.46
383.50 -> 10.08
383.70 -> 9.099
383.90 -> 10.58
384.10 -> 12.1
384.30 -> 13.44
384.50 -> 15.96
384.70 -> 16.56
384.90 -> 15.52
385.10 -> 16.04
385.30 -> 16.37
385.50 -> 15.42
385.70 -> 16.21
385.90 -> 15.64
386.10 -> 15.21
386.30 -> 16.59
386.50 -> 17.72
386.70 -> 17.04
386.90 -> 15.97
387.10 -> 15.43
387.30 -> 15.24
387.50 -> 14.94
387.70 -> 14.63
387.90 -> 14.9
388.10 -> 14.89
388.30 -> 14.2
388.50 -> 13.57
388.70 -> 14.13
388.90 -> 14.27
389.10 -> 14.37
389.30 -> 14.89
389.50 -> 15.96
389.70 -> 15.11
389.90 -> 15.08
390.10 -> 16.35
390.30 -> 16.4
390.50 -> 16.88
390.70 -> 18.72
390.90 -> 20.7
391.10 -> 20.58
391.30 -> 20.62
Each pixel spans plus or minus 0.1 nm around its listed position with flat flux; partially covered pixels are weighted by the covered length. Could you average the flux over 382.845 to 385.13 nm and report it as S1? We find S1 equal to 12.5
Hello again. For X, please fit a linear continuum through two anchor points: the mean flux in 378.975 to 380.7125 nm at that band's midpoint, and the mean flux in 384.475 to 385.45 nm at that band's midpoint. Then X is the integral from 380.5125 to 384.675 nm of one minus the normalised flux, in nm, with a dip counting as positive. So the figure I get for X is 0.51 nm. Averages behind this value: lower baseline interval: 14.6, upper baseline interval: 16.1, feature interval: 13.5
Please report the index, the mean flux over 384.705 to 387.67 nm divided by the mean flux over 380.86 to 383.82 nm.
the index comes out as 1.2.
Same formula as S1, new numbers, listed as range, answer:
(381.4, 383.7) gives 12.2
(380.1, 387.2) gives 14.5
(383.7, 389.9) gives 15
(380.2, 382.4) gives 15.6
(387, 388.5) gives 14.8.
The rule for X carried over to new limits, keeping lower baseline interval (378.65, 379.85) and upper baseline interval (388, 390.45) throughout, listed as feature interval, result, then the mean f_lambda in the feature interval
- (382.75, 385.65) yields 0.32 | 13.1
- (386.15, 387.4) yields -0.12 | 16.3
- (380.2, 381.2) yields -0.18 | 17.2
